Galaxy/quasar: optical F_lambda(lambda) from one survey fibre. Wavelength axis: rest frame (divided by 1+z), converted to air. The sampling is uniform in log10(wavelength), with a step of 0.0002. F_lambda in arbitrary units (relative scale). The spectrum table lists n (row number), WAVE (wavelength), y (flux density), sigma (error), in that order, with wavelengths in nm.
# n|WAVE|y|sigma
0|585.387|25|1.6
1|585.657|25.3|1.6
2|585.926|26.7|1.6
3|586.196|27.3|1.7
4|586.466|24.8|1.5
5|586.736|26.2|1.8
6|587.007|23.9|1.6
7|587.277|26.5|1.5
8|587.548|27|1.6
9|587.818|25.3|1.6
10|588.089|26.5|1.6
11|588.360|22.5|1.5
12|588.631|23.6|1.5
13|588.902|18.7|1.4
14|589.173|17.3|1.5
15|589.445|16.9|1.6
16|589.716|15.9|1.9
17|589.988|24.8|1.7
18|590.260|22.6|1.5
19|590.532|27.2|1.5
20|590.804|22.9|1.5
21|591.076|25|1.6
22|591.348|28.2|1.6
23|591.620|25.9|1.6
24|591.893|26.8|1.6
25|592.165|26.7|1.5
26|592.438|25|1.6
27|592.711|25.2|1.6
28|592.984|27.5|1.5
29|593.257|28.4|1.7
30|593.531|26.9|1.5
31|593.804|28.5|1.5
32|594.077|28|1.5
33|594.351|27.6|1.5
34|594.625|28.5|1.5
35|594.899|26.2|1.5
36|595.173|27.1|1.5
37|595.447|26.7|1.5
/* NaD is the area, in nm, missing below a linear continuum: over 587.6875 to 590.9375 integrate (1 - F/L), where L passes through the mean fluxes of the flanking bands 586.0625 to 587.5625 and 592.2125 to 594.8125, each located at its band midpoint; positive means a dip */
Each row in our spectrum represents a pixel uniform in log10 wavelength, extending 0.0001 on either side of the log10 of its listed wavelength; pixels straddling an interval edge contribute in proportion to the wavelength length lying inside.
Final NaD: 0.54 nm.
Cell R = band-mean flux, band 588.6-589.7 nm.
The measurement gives 18.4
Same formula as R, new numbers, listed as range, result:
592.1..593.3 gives 26.4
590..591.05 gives 24.4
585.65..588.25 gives 26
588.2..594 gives 24.2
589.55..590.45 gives 21.3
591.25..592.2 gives 26.9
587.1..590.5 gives 22.5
